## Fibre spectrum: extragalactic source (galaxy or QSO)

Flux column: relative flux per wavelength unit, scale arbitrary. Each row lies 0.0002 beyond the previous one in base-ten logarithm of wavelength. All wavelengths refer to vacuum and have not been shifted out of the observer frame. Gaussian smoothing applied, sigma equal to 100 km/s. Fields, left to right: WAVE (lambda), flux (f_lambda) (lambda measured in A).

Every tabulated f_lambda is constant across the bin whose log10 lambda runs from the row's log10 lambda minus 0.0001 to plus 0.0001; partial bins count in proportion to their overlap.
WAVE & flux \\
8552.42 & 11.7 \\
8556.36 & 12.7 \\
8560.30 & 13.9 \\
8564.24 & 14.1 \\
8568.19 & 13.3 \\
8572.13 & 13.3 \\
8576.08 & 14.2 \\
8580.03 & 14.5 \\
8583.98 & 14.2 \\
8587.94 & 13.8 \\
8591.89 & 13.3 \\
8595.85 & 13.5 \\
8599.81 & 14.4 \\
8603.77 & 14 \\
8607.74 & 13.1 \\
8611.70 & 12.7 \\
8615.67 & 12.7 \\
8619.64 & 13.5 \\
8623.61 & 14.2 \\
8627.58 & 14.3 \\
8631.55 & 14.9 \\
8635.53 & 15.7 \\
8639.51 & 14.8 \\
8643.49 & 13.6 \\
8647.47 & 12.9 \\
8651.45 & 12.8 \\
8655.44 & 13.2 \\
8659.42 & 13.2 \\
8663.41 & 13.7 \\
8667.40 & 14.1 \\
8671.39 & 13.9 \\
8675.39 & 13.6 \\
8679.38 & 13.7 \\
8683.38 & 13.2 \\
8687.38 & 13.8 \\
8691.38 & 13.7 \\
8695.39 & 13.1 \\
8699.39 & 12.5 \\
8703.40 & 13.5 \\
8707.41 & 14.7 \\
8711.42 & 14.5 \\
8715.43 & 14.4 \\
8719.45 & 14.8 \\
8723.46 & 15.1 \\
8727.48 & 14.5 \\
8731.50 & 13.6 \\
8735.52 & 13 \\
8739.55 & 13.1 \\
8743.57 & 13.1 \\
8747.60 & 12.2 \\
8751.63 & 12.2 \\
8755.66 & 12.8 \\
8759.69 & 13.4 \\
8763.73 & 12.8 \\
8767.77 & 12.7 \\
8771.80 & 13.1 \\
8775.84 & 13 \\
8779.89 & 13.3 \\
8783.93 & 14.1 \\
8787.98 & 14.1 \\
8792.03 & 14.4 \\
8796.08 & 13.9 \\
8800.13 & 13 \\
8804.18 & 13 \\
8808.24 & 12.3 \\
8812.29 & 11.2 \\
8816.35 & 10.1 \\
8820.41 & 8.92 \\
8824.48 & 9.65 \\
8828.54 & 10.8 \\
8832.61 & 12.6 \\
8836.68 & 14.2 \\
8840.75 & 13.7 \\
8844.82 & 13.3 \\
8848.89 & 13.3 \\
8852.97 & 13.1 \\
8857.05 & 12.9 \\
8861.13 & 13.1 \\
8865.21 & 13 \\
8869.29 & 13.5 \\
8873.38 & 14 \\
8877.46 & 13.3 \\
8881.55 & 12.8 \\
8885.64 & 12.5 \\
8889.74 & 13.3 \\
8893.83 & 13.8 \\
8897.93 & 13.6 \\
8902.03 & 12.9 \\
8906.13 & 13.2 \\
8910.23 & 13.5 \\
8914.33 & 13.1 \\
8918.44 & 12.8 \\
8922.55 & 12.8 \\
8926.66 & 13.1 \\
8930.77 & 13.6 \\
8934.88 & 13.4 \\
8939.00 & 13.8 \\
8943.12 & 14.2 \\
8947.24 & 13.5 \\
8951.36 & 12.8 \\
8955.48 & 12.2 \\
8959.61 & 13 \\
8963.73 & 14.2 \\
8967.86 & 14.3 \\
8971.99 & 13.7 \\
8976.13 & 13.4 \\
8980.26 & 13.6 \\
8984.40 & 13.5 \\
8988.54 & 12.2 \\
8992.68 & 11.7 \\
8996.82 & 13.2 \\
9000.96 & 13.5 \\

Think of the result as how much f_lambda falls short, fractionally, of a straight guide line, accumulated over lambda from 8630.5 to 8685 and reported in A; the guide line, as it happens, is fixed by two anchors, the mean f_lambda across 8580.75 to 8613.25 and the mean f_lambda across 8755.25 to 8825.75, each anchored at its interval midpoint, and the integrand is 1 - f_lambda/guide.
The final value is -1.91 A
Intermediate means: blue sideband 13.7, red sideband 12.6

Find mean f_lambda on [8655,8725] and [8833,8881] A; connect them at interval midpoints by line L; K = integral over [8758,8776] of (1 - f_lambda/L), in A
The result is 0.8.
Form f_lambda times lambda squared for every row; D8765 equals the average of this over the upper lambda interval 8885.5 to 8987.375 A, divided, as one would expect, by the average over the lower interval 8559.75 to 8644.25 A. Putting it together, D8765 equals 1.04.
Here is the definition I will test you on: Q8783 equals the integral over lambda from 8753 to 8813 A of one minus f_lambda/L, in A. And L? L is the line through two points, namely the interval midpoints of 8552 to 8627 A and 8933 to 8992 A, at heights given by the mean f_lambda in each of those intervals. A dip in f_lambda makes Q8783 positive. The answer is 1.34 A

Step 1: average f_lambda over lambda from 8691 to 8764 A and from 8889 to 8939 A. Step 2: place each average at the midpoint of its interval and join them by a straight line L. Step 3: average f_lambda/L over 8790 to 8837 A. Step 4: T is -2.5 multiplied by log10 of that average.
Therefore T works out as 0.13 mag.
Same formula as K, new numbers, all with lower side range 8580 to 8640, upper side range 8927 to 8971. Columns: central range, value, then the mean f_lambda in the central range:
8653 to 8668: 0.4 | 13.5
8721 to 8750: 0.5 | 13.5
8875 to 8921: 1.3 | 13.2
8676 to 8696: 0.4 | 13.5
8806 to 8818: 2.1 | 11.3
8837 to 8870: 0.8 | 13.3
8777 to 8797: -0.3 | 13.9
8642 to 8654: 0.7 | 13.1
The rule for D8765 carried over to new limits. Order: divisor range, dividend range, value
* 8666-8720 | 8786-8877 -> 0.95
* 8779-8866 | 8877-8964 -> 1.07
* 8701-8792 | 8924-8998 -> 1.03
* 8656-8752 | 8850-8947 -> 1.02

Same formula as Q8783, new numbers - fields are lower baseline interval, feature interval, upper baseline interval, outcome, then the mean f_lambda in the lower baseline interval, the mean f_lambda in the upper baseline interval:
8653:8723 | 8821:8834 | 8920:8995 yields 2.7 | 13.8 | 13.3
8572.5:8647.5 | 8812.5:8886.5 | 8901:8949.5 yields 5.6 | 13.9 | 13.3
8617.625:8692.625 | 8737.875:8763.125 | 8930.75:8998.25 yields 1.6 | 13.8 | 13.3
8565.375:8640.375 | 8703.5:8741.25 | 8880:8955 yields -1.4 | 13.9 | 13.2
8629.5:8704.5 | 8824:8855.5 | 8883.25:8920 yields 1.4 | 13.7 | 13.2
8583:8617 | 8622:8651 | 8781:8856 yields -2.0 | 13.5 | 12.6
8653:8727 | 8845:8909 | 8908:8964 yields 0.8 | 13.8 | 13.3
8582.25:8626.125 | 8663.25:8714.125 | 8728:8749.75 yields -1.6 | 13.6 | 13.1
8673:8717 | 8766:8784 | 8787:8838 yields -0.8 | 13.7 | 12.1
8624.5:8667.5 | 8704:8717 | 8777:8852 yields -1.0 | 13.9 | 12.6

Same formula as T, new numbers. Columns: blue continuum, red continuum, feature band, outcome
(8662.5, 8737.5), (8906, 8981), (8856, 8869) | 0.04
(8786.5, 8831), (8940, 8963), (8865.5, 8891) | -0.06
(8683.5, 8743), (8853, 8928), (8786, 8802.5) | -0.02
